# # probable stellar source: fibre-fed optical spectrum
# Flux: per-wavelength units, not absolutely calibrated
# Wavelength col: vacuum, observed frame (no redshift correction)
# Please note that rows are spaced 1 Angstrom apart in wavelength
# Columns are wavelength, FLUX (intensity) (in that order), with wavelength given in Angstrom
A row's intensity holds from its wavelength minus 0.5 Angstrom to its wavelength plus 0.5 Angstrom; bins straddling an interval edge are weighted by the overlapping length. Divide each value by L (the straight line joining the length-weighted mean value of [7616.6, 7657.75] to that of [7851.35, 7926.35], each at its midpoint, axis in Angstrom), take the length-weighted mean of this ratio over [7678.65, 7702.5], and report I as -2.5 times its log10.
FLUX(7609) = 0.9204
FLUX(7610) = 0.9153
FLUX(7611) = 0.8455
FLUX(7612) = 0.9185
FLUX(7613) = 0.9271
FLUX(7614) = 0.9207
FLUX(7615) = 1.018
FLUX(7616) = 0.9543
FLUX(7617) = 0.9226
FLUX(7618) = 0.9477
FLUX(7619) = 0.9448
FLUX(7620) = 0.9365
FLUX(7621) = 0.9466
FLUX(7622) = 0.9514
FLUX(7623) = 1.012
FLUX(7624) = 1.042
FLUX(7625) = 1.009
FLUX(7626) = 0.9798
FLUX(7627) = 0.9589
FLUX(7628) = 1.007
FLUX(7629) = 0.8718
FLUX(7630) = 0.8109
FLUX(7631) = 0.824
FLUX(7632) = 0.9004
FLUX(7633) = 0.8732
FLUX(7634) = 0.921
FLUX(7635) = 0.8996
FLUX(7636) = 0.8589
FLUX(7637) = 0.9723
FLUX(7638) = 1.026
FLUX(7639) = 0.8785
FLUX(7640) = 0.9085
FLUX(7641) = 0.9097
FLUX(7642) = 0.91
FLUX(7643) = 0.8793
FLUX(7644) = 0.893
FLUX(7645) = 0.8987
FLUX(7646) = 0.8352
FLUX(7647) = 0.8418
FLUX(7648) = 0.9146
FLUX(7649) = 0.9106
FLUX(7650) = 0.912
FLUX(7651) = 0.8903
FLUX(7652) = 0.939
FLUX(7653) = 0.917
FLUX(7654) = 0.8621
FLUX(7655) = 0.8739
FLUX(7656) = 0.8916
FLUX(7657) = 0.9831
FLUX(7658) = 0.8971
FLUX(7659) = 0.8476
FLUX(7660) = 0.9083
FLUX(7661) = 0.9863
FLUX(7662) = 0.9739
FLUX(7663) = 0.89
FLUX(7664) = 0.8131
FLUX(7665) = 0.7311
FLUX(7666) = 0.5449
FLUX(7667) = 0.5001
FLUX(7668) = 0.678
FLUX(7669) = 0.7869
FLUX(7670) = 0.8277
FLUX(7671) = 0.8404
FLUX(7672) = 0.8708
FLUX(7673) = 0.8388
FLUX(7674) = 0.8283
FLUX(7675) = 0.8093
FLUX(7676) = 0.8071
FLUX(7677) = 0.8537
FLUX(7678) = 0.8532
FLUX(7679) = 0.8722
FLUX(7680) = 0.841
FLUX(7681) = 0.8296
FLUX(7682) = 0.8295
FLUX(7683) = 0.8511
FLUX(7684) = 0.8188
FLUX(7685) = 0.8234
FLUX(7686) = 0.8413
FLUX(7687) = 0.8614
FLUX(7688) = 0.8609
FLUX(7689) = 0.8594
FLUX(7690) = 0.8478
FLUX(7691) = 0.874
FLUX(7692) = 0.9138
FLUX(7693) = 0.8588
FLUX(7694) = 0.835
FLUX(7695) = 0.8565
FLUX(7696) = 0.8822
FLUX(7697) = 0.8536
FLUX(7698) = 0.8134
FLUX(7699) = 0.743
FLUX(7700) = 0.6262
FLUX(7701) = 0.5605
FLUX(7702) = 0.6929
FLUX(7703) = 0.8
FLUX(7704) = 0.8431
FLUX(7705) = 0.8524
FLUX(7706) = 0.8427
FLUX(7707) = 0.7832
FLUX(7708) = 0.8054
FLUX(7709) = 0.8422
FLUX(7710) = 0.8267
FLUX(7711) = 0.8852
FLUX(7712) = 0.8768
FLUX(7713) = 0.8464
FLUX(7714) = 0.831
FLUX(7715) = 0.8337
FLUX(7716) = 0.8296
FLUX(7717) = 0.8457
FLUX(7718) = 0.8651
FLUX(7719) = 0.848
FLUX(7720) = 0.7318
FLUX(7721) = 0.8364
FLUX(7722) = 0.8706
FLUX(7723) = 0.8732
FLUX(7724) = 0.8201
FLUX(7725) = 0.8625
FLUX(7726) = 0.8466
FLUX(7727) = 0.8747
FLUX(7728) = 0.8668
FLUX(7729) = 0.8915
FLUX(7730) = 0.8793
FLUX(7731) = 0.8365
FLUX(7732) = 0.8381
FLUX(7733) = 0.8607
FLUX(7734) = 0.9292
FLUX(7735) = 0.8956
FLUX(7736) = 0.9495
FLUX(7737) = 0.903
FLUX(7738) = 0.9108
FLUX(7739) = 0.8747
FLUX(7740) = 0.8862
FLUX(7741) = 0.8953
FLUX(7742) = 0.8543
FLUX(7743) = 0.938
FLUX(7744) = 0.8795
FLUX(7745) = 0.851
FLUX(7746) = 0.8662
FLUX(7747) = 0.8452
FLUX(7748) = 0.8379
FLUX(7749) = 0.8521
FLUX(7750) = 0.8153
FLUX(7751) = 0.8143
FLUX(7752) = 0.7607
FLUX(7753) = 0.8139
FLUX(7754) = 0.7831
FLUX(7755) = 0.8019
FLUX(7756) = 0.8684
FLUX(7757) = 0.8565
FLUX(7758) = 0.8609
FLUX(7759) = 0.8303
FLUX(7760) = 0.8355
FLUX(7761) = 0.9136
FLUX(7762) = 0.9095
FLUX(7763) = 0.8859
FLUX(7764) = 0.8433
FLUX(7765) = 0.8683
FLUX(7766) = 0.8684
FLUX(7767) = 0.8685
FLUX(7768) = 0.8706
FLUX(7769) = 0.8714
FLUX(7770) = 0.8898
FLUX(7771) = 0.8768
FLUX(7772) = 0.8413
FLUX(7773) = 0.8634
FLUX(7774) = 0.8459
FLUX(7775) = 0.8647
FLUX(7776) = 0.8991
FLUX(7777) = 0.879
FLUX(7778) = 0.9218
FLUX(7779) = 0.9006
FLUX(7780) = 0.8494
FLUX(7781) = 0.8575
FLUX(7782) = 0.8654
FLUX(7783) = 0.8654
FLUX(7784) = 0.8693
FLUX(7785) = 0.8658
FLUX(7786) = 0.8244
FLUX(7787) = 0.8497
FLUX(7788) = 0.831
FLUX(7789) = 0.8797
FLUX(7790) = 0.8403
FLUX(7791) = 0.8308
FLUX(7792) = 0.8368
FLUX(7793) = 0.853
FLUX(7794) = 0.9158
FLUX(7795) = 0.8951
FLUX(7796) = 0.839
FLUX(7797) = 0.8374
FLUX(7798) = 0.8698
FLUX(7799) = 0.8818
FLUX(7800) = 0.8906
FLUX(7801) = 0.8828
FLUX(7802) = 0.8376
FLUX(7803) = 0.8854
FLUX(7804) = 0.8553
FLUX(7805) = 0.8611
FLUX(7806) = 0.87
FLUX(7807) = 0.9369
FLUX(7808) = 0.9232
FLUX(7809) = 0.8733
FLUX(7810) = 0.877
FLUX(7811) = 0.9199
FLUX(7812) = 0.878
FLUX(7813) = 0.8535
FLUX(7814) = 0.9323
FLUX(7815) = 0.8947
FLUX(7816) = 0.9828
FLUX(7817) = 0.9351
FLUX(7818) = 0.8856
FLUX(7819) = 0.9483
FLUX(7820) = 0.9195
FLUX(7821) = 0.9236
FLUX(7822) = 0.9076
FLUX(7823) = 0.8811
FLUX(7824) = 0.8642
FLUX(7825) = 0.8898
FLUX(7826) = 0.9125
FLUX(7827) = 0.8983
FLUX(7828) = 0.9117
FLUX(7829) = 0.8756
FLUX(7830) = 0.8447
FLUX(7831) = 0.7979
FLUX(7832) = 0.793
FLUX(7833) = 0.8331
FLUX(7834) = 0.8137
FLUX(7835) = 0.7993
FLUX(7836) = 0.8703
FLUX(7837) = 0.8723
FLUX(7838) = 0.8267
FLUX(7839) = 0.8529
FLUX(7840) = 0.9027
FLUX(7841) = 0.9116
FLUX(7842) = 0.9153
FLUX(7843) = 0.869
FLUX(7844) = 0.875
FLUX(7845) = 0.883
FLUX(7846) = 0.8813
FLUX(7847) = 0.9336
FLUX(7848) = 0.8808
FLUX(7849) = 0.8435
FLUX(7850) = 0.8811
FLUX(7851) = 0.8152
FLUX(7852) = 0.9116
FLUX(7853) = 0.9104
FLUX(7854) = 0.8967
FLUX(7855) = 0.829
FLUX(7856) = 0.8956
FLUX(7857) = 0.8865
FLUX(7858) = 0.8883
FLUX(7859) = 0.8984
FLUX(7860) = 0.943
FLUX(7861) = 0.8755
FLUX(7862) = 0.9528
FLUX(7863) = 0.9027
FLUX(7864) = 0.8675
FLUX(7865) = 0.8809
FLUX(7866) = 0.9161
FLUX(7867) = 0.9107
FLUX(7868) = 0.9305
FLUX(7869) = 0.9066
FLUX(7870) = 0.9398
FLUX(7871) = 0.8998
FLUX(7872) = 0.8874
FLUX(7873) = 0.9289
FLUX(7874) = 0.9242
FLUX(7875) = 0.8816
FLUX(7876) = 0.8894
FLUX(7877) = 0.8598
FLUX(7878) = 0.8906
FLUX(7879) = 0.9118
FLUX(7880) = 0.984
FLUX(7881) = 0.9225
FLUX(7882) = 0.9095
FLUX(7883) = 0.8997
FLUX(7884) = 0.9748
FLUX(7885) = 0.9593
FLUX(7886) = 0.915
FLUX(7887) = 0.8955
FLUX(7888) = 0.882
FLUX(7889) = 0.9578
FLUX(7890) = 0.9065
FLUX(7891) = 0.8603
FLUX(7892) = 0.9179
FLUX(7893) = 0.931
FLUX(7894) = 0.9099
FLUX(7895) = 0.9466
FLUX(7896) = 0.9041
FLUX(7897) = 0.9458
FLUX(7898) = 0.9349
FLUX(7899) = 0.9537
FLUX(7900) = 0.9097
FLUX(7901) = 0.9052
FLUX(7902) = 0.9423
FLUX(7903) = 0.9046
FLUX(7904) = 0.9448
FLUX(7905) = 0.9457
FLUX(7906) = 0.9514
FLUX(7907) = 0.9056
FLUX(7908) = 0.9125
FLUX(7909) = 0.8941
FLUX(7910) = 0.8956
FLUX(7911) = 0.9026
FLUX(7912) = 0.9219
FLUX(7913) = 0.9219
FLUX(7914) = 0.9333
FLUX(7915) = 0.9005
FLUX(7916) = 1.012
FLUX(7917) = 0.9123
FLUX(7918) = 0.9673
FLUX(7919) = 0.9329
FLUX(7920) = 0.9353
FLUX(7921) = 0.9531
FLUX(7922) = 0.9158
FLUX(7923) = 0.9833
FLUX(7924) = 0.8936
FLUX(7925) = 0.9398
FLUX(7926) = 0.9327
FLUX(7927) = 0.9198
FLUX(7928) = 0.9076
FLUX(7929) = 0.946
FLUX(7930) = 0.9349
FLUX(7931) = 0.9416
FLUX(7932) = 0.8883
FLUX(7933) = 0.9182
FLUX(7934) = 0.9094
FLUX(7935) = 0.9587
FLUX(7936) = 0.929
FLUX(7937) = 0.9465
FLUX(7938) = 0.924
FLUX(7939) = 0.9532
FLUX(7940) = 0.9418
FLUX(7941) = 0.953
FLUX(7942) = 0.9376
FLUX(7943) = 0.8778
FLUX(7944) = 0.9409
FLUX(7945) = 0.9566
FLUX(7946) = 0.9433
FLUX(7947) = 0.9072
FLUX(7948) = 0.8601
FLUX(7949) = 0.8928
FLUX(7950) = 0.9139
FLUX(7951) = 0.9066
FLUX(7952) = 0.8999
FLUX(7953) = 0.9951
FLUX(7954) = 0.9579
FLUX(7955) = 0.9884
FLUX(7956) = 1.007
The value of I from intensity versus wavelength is 0.13 mag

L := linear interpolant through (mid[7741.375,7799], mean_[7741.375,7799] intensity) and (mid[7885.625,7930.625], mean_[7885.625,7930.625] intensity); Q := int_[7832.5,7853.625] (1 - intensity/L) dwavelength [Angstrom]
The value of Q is 0.5 Angstrom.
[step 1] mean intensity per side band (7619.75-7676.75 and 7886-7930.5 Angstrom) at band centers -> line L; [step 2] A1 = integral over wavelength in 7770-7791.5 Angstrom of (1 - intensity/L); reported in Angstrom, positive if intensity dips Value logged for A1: 1.0 Angstrom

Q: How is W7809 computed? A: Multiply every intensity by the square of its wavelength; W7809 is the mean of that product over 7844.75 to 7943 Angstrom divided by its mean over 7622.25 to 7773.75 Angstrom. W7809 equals 1.1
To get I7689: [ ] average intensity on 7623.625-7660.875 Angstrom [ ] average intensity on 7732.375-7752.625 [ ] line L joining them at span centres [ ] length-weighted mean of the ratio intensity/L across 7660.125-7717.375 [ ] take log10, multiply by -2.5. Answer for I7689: 0.09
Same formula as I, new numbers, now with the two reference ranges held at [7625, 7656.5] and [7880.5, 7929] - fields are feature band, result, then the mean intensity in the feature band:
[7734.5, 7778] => 0.060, 0.864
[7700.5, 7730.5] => 0.102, 0.829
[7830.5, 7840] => 0.108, 0.833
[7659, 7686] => 0.113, 0.817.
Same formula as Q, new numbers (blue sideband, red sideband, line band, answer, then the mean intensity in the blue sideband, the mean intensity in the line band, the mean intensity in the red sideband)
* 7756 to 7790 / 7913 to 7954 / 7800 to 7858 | 0.5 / 0.867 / 0.882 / 0.931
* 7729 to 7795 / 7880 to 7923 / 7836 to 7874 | 0.6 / 0.864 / 0.892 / 0.926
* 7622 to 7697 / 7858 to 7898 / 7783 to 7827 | 0.8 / 0.871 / 0.882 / 0.913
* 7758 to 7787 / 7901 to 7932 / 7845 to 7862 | 0.3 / 0.869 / 0.888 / 0.929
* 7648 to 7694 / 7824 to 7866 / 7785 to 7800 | 0.2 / 0.846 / 0.858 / 0.876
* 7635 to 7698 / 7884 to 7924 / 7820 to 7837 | 0.7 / 0.858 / 0.865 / 0.926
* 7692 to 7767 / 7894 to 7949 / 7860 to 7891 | -0.1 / 0.843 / 0.912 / 0.928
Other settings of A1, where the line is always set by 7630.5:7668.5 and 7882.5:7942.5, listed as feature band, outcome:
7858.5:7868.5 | 0.1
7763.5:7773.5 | 0.3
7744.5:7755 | 0.8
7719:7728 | 0.5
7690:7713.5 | 1.8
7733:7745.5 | -0.1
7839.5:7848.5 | 0.2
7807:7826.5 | 0.0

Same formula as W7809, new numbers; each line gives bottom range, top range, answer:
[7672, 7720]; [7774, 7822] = 1.09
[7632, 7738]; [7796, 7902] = 1.10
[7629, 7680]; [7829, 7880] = 1.08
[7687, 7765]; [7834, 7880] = 1.09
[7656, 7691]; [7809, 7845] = 1.10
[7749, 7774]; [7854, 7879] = 1.09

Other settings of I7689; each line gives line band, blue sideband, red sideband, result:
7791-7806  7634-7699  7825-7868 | 0.008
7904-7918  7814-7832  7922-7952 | -0.008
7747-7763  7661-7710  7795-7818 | 0.021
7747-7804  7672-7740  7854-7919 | 0.014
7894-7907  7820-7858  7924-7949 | -0.028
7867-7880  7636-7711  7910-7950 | 0.003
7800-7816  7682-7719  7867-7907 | -0.011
